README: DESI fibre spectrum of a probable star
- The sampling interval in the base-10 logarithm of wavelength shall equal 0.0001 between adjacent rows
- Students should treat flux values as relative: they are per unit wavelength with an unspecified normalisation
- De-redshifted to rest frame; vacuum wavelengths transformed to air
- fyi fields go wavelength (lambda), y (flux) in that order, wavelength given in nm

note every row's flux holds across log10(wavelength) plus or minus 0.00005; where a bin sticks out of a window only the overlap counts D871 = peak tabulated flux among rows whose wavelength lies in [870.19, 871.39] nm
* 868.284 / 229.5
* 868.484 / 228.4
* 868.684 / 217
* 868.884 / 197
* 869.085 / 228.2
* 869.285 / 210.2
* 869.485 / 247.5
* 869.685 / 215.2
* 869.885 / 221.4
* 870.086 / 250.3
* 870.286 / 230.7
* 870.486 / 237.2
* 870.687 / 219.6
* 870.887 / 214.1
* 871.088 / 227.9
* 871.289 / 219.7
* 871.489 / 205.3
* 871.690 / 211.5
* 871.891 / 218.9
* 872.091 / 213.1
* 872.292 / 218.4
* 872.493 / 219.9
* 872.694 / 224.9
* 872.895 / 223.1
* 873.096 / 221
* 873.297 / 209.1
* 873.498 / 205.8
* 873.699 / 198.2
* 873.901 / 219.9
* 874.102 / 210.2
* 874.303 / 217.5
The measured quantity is 237.2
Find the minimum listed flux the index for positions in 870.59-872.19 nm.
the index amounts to 205.3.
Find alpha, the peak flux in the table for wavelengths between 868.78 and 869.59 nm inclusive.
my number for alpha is 247.5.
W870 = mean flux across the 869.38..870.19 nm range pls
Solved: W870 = 234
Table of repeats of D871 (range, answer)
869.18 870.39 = 250.3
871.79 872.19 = 218.9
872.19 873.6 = 224.9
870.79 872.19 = 227.9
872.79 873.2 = 223.1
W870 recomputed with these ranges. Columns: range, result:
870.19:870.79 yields 229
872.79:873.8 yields 211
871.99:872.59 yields 217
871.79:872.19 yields 216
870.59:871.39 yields 220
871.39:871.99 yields 212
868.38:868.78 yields 223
